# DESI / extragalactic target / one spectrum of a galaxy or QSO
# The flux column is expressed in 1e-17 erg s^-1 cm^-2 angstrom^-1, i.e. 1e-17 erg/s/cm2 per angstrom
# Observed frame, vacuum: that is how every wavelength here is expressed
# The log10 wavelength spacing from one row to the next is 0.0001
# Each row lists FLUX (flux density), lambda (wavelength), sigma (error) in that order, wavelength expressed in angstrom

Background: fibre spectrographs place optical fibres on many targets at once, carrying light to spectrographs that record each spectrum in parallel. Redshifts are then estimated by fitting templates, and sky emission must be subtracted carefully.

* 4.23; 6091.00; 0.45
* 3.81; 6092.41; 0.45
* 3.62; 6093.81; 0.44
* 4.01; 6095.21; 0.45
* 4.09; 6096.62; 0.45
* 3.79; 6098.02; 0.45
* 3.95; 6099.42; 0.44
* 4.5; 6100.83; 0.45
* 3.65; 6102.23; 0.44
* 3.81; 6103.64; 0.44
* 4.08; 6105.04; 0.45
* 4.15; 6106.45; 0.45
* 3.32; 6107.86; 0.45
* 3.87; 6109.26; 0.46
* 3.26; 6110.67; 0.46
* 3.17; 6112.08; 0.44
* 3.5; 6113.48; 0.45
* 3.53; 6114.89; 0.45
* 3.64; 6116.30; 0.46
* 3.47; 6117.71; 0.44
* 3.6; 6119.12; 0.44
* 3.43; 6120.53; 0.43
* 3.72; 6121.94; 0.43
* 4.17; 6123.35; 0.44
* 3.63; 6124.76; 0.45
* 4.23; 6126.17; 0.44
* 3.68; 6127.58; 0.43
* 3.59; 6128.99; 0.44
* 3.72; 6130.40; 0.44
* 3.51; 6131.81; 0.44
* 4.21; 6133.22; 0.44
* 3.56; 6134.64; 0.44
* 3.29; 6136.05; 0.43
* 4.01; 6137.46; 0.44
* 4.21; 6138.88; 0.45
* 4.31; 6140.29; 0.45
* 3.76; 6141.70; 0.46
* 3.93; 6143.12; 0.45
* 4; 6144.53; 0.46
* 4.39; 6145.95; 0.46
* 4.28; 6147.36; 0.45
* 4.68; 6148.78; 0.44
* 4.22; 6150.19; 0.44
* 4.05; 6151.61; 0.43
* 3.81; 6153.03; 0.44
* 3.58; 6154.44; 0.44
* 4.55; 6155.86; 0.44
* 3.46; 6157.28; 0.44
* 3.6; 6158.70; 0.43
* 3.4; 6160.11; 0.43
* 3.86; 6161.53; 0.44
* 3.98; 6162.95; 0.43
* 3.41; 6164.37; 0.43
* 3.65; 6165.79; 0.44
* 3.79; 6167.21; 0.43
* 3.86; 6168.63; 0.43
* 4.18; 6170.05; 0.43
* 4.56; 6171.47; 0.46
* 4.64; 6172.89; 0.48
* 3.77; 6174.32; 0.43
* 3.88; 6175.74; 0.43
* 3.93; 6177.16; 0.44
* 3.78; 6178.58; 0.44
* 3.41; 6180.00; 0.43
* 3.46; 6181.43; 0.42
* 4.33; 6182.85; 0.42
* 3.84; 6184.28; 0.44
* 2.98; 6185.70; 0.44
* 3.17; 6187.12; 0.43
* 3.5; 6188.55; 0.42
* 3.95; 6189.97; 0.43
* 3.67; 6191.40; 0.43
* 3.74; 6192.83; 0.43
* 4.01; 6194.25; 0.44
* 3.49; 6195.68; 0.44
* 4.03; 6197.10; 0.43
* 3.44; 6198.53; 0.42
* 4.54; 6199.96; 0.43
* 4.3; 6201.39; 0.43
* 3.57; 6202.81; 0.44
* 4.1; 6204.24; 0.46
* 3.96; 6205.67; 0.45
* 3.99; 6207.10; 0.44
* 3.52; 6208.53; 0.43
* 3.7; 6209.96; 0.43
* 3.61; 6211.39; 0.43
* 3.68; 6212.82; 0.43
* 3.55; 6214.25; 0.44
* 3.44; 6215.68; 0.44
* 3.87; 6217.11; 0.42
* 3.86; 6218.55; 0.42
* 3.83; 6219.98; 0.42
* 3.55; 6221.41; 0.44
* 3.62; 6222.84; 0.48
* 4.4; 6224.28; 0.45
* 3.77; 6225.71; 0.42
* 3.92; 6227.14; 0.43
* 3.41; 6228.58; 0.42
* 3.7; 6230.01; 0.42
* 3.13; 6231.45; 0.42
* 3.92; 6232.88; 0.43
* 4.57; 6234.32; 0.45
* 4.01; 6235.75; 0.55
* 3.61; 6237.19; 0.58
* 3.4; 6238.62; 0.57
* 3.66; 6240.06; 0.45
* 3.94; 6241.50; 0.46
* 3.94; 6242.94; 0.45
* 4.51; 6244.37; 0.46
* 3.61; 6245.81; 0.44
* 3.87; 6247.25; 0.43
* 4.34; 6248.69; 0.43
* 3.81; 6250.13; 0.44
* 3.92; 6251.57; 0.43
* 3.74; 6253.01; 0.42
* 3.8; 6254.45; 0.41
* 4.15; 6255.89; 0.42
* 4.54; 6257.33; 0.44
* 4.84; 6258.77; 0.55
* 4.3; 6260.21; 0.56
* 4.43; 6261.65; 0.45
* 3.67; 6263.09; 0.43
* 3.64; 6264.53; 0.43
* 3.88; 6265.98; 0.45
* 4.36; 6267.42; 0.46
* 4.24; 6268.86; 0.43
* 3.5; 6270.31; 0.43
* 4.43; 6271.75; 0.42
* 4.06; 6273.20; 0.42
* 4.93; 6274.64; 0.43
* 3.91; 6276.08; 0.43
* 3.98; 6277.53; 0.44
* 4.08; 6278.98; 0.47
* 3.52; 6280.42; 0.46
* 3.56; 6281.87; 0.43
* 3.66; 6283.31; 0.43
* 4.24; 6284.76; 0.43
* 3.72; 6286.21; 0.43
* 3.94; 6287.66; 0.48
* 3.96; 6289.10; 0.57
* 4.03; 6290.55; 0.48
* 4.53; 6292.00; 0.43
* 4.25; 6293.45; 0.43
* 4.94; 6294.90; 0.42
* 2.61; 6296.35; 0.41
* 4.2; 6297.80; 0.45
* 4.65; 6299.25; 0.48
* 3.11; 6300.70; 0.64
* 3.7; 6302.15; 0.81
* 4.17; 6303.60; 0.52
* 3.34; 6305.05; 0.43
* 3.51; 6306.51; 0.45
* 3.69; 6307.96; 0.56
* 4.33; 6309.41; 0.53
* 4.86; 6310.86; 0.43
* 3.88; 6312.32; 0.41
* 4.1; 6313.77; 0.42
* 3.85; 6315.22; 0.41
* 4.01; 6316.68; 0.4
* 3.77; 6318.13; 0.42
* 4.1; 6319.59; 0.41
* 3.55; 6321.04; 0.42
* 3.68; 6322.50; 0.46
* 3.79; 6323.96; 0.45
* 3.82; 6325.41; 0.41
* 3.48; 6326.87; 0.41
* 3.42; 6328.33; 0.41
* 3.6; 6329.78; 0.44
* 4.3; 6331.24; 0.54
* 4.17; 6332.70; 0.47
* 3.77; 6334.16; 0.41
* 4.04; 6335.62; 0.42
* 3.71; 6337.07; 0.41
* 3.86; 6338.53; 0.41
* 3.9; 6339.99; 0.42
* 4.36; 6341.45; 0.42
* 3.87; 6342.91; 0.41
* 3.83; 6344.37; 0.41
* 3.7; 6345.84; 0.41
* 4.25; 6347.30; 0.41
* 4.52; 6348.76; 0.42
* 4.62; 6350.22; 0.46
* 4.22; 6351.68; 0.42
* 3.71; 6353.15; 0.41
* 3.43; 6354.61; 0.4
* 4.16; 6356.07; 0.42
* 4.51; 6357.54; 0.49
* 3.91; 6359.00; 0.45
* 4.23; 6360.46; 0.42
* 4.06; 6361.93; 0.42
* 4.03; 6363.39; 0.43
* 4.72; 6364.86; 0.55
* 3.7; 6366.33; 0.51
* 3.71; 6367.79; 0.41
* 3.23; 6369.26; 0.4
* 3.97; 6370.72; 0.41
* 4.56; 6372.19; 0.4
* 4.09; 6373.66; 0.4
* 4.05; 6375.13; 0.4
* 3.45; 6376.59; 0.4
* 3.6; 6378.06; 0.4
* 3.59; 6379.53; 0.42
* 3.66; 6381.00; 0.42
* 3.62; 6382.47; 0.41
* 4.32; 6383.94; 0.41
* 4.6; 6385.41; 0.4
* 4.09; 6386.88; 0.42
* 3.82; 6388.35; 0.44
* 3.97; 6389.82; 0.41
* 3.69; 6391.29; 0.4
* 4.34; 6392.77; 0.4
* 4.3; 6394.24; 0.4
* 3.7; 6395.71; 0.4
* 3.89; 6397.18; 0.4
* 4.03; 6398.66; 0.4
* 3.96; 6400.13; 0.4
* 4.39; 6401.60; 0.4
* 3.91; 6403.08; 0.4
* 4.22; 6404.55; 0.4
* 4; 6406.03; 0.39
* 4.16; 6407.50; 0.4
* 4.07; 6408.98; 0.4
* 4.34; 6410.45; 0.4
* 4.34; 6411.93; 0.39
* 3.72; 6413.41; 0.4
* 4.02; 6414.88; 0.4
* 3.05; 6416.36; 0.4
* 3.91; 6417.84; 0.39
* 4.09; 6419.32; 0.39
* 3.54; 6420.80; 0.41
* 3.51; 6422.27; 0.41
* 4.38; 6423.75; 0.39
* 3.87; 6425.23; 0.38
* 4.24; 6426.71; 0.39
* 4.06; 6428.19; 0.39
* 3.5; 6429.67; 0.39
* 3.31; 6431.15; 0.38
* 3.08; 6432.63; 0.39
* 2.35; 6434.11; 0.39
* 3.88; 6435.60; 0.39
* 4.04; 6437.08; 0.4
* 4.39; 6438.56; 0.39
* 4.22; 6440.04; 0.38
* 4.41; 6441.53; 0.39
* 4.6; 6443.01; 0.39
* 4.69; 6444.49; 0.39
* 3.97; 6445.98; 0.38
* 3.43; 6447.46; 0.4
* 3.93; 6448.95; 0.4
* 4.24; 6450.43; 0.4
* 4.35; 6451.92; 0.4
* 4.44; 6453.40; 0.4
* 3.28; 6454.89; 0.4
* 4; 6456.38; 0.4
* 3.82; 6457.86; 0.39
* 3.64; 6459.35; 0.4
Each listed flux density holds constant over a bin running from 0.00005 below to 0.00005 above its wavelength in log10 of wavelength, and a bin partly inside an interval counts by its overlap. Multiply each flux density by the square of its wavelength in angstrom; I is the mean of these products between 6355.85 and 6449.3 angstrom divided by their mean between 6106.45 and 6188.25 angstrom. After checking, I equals 1.13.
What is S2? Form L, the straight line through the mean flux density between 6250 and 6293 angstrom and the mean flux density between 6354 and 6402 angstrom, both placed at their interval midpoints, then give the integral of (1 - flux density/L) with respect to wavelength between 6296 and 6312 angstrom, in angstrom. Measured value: 0.66 angstrom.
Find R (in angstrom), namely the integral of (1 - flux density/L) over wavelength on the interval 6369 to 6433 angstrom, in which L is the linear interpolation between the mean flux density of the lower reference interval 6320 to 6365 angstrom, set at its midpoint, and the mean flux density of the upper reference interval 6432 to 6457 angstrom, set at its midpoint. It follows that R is 0.6 angstrom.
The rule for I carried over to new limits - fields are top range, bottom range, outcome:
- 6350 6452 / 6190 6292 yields 1.06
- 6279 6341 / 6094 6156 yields 1.07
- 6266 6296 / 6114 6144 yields 1.13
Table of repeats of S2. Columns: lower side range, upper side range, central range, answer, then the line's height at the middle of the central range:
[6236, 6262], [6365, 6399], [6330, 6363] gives -0.79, 3.95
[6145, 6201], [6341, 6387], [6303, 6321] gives 0.09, 3.97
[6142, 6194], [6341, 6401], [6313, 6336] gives 0.77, 3.97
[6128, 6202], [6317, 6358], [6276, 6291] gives 0.16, 3.91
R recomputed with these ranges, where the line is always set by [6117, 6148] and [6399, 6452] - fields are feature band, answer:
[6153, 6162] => 0.27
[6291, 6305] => -0.29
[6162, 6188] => 0.35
